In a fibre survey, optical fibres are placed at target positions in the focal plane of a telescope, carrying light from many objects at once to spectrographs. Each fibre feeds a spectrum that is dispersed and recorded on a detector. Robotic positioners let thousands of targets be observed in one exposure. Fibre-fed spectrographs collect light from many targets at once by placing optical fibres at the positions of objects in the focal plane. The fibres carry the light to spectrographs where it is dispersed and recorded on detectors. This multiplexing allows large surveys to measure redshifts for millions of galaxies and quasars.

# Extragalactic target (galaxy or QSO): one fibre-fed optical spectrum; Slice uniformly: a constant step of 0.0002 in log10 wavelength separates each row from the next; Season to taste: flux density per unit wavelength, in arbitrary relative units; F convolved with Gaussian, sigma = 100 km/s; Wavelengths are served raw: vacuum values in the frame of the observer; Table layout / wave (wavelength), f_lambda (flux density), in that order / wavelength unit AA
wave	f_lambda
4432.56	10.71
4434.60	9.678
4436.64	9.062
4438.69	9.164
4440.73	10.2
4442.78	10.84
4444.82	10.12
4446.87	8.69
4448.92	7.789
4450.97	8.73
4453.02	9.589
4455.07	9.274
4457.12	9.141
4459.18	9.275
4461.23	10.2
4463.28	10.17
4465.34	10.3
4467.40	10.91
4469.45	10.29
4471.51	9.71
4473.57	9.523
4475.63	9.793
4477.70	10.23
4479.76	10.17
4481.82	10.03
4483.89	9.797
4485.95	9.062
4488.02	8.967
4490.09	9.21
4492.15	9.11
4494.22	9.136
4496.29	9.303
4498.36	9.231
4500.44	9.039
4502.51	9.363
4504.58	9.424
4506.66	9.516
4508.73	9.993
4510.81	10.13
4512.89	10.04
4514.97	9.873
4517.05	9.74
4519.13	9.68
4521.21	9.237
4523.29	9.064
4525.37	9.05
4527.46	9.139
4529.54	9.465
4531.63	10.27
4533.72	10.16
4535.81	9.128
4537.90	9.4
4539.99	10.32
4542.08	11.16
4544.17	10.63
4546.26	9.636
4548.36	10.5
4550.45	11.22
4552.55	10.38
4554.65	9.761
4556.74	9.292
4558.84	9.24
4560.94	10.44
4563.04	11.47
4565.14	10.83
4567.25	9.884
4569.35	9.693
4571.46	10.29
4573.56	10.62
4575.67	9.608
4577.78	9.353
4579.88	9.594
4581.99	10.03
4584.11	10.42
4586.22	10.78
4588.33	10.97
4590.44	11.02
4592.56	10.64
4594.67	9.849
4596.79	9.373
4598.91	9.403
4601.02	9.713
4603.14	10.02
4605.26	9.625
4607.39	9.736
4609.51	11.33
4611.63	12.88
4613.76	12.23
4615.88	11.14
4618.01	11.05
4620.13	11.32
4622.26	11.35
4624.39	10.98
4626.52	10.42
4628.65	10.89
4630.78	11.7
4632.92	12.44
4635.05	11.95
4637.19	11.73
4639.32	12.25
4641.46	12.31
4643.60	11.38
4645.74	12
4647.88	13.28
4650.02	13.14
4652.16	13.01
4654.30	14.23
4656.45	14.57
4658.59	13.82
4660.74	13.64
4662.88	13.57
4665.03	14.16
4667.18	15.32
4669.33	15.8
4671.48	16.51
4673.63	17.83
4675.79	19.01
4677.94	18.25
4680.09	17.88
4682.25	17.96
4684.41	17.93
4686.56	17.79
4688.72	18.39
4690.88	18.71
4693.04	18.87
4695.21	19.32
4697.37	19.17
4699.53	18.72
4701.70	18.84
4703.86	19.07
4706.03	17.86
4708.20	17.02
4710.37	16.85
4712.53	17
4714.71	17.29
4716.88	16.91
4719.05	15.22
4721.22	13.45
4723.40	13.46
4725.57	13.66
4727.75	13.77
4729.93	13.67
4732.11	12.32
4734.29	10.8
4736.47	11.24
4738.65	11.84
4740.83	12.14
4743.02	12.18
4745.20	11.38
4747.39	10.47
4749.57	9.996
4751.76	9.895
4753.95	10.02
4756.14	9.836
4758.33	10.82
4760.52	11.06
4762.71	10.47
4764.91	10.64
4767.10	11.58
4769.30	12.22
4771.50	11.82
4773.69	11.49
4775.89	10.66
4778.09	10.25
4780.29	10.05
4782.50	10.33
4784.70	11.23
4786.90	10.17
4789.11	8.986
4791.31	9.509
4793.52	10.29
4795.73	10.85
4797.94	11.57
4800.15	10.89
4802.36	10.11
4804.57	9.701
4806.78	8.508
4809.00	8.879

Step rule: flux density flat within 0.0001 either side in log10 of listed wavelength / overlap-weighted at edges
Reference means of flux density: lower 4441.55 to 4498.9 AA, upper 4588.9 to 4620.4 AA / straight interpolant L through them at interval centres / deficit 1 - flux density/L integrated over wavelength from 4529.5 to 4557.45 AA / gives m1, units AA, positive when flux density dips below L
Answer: 0.1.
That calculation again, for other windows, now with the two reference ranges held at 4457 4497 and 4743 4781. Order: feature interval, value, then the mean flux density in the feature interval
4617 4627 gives -0.8 AA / 11.1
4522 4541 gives 0.7 AA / 9.55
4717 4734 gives -4.9 AA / 13.7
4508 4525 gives 0.3 AA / 9.69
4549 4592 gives -0.7 AA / 10.3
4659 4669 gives -3.7 AA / 14.3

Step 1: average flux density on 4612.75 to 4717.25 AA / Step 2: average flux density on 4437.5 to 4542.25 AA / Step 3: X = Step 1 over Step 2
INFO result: 1.56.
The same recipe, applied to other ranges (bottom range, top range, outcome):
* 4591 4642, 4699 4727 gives 1.50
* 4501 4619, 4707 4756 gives 1.30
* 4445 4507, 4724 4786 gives 1.19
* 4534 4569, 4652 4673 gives 1.43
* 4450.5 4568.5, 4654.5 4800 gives 1.42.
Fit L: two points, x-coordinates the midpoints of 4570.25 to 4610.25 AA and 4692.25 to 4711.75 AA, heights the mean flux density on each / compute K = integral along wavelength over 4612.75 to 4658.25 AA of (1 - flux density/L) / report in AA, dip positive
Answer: 4.6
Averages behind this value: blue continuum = 10.1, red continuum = 18.4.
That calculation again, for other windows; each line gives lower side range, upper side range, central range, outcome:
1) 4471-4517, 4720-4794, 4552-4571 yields -0.2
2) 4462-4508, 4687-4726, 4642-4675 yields 3.1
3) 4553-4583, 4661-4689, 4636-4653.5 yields 2.9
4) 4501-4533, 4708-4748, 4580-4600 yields 1.4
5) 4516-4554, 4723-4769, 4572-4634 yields -1.4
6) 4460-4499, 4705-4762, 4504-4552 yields 2.4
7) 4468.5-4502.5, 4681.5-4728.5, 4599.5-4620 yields 4.5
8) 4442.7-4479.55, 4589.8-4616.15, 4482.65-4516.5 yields 1.5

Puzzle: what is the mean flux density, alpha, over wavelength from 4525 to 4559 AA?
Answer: 9.96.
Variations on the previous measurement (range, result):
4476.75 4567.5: 9.79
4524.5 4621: 10.3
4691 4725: 17.3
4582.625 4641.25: 10.9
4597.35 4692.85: 13.5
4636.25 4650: 12.2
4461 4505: 9.67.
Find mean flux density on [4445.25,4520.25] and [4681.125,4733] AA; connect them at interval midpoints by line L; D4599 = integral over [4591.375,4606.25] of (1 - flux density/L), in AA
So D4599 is 3.91 AA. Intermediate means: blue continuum 9.57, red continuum 16.8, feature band 9.82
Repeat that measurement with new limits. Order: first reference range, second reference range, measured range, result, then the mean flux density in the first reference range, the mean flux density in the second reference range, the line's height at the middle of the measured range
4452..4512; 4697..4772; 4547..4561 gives 0.8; 9.65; 13.5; 10.7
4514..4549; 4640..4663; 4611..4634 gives 1.6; 9.78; 13.1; 12.3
